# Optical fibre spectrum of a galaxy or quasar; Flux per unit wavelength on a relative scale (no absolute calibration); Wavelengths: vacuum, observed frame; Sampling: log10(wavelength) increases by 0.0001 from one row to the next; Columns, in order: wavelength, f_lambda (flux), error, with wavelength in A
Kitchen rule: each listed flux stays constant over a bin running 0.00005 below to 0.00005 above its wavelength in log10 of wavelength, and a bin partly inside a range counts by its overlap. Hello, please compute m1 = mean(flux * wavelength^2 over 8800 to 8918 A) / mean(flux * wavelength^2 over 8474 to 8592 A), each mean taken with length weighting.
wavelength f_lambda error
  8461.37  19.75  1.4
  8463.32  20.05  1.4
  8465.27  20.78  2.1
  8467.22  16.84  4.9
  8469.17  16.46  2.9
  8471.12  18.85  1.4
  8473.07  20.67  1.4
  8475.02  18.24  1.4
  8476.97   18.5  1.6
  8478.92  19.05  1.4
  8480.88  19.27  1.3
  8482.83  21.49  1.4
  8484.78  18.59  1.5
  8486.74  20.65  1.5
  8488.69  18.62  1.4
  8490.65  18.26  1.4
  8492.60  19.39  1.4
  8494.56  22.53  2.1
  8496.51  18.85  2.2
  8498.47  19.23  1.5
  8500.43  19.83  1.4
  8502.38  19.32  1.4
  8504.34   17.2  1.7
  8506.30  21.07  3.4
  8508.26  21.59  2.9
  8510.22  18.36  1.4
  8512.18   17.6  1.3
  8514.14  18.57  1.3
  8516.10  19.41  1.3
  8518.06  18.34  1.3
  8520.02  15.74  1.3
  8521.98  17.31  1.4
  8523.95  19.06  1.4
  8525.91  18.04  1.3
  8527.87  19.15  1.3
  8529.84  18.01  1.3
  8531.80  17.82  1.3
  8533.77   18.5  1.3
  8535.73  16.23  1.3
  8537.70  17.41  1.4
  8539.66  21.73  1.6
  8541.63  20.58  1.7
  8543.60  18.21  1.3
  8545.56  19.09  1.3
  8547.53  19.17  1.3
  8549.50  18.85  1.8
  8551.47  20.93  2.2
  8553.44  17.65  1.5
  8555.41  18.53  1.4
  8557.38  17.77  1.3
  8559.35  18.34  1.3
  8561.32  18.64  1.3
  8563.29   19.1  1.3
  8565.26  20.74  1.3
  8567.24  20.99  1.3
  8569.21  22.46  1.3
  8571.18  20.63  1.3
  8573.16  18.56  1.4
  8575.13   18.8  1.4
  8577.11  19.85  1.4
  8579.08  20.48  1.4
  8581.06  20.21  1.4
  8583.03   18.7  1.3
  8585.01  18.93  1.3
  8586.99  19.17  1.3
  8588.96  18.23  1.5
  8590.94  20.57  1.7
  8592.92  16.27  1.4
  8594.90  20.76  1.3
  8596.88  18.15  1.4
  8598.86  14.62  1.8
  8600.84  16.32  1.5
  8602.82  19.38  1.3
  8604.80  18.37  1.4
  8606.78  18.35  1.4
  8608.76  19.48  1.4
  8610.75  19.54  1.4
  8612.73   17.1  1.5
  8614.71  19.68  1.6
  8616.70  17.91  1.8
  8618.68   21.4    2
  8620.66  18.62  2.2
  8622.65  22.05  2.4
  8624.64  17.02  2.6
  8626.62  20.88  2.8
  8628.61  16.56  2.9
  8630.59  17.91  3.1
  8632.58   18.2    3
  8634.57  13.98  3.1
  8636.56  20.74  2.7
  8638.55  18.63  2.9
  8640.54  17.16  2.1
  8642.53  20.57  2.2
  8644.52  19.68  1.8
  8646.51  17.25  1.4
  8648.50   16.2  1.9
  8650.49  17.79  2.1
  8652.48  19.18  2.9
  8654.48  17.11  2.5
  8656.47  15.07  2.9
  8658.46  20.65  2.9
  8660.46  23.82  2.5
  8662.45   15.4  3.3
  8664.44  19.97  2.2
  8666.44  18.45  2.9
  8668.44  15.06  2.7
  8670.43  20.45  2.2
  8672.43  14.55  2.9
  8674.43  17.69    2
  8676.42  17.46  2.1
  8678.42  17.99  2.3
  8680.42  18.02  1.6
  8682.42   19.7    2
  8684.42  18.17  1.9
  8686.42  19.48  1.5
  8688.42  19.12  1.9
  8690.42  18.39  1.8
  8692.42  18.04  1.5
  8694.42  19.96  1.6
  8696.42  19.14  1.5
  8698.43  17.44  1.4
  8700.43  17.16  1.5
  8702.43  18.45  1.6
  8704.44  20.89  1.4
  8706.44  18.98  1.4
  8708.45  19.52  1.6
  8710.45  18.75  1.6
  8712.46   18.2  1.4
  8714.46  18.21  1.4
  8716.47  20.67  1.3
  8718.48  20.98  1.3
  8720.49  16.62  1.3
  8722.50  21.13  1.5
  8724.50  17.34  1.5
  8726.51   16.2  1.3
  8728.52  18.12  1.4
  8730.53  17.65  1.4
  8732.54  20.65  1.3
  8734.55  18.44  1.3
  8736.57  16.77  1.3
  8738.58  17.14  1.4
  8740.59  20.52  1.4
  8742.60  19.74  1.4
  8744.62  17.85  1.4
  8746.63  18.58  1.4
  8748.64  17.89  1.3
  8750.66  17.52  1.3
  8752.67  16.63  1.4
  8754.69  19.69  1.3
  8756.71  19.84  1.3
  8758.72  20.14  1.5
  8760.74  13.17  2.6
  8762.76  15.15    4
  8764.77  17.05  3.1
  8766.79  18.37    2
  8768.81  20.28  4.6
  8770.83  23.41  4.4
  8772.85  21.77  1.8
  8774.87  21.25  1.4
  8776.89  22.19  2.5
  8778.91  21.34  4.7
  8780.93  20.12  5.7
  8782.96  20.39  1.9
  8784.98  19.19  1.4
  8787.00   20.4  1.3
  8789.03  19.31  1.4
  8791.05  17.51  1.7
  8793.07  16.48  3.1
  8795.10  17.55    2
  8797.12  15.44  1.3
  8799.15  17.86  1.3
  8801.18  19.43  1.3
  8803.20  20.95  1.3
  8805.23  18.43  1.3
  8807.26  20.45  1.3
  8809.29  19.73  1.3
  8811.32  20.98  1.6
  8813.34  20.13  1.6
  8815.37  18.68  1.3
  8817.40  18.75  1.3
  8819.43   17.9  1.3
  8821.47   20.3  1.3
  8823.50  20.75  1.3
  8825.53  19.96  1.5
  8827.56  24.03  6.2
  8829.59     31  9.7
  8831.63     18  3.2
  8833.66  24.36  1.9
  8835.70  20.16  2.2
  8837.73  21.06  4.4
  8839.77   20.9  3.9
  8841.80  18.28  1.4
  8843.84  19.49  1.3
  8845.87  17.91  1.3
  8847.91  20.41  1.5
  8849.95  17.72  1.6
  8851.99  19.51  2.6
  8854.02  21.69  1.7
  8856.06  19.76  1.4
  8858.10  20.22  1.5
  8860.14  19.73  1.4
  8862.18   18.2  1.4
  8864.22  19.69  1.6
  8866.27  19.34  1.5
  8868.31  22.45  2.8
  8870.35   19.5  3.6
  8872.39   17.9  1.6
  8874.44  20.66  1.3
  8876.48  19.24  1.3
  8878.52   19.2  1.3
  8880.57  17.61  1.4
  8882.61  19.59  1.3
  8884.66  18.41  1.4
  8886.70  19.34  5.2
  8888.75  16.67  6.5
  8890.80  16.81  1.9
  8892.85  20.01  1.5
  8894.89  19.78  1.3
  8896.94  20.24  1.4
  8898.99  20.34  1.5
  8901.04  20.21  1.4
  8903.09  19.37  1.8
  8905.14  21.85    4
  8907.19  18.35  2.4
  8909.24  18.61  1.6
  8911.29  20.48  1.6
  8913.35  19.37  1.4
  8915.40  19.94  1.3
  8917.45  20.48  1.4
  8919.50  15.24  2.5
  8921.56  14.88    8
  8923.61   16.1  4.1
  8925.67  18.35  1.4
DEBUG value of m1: 1.12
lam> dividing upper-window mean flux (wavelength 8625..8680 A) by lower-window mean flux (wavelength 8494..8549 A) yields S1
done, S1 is 0.96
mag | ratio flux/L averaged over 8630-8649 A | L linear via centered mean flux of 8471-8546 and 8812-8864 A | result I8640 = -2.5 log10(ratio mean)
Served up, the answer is 0.08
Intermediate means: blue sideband 19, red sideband 20.4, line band 18.1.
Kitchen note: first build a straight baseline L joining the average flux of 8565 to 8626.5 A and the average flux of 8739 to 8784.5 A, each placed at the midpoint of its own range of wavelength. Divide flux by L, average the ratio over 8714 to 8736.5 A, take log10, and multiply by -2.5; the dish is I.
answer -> 0.03 mag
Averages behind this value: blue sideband 19.1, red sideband 19.2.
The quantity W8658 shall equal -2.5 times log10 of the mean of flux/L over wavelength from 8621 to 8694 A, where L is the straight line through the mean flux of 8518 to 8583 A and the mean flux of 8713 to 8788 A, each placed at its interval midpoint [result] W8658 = 0.04 mag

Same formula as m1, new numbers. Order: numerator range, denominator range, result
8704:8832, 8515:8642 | 1.07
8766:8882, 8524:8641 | 1.12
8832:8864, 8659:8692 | 1.13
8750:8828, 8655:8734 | 1.06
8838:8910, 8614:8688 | 1.11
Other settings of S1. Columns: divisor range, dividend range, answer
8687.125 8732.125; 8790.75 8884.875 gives 1.06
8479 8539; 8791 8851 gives 1.05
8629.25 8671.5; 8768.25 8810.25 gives 1.08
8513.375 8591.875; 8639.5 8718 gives 0.97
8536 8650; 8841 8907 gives 1.03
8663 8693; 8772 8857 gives 1.11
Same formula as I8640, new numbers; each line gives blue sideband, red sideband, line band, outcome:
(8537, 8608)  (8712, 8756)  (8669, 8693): 0.03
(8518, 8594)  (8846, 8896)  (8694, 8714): 0.02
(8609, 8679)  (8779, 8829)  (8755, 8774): 0.02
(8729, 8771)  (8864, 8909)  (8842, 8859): -0.02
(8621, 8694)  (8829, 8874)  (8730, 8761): 0.05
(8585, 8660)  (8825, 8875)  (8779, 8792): 0.02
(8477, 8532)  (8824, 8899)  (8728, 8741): 0.07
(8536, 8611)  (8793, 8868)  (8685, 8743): 0.05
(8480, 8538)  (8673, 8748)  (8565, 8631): -0.02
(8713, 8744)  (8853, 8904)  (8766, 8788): -0.10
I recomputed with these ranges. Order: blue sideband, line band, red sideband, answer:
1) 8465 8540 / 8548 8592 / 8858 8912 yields -0.029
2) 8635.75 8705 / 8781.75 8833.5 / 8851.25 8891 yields -0.044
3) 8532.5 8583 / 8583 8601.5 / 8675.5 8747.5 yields 0.058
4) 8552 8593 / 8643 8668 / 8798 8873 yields 0.072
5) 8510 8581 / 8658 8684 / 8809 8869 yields 0.069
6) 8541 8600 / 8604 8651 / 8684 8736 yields 0.025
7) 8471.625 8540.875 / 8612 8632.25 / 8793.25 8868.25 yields 0.023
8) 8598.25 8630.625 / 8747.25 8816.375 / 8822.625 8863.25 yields 0.057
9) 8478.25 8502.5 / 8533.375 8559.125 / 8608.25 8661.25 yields 0.025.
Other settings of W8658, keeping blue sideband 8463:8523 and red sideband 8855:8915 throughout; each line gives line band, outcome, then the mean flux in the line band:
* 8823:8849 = -0.10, 21.3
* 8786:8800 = 0.09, 17.8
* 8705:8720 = 0.00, 19.3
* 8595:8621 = 0.04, 18.5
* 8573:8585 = -0.02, 19.5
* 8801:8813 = -0.04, 20.1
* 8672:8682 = 0.11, 17.4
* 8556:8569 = -0.02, 19.4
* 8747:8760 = 0.05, 18.5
